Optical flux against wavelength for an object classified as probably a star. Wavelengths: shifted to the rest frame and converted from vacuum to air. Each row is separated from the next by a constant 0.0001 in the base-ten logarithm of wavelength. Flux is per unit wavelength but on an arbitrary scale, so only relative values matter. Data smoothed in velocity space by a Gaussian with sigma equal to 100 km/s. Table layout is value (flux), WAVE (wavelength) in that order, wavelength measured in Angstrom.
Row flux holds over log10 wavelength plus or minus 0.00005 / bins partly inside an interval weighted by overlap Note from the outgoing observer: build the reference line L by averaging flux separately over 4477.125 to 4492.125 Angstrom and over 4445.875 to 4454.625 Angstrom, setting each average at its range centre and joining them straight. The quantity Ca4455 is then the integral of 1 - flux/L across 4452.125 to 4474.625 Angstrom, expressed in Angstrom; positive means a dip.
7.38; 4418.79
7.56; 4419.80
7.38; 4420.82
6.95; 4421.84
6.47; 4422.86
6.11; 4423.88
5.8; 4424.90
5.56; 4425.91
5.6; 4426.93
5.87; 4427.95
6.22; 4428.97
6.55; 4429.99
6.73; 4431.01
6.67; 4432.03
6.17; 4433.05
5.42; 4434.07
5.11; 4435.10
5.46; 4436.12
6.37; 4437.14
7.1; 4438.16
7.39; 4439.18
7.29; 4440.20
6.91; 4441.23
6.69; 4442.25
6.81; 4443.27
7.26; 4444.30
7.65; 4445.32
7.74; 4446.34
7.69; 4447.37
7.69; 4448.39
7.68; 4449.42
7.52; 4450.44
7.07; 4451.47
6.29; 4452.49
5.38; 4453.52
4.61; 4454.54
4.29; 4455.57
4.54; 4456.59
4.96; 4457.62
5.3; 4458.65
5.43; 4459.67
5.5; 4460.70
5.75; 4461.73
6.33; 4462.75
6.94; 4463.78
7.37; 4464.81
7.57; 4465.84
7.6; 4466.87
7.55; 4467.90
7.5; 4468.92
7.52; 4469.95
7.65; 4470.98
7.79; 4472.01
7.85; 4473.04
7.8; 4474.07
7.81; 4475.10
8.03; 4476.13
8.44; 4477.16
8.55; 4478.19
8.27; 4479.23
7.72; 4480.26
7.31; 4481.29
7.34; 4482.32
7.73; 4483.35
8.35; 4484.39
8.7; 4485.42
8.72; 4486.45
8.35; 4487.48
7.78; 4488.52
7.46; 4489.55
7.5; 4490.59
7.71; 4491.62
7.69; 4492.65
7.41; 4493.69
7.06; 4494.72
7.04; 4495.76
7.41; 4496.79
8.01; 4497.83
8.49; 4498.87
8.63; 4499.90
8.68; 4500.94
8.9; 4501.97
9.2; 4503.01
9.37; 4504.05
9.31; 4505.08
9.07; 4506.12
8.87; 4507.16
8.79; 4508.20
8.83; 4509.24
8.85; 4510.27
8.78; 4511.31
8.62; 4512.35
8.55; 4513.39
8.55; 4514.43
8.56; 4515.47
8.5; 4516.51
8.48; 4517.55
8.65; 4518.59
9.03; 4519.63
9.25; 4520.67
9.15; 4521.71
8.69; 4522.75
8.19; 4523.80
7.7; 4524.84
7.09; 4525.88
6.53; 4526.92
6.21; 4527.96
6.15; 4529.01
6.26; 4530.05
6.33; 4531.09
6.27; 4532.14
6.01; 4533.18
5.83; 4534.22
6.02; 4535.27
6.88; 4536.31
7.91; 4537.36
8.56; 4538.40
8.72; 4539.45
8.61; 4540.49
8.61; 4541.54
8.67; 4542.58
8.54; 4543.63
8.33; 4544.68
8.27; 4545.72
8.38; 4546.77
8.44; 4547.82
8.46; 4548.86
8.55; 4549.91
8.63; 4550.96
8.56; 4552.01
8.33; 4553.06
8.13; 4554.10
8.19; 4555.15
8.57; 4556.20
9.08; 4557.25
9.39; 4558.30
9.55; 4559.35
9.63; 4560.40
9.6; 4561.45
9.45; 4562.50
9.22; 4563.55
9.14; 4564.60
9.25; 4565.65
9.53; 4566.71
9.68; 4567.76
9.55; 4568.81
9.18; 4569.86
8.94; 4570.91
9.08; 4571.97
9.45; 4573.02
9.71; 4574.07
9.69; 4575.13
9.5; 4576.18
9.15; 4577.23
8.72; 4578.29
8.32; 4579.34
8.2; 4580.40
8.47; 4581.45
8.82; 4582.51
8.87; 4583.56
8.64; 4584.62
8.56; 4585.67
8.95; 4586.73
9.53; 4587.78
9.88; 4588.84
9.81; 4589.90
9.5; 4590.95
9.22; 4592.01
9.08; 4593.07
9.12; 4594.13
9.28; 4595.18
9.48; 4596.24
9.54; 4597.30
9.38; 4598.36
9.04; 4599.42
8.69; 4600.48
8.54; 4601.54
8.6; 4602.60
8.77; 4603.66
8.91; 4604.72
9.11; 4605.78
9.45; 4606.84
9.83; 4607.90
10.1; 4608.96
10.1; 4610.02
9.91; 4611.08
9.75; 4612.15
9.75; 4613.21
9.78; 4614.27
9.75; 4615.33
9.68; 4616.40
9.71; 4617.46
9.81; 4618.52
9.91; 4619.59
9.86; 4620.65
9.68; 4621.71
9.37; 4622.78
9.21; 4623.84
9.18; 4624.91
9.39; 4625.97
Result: 2.86 Angstrom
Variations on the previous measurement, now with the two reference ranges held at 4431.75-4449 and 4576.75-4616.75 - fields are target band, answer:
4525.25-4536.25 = 2.5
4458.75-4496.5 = -0.7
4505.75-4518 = -1.2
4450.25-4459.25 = 2.0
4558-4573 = -1.1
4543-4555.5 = 0.1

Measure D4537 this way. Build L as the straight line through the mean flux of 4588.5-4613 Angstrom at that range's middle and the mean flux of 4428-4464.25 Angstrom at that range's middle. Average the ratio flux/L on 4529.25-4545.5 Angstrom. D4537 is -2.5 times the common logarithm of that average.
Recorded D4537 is 0.10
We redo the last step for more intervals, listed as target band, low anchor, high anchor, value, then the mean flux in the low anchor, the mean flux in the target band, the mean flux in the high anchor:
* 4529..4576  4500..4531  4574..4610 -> 0.03 mag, 8.35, 8.47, 9.14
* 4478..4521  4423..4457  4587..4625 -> -0.11 mag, 6.41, 8.33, 9.45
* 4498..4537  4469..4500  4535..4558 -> 0.01 mag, 7.85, 8.03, 8.33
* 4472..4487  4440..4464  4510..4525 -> -0.10 mag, 6.37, 8.04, 8.65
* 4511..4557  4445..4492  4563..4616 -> 0.04 mag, 7.18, 7.97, 9.25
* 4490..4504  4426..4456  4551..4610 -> -0.06 mag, 6.52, 8.02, 9.13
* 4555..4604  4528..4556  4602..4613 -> -0.05 mag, 7.74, 9.15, 9.46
